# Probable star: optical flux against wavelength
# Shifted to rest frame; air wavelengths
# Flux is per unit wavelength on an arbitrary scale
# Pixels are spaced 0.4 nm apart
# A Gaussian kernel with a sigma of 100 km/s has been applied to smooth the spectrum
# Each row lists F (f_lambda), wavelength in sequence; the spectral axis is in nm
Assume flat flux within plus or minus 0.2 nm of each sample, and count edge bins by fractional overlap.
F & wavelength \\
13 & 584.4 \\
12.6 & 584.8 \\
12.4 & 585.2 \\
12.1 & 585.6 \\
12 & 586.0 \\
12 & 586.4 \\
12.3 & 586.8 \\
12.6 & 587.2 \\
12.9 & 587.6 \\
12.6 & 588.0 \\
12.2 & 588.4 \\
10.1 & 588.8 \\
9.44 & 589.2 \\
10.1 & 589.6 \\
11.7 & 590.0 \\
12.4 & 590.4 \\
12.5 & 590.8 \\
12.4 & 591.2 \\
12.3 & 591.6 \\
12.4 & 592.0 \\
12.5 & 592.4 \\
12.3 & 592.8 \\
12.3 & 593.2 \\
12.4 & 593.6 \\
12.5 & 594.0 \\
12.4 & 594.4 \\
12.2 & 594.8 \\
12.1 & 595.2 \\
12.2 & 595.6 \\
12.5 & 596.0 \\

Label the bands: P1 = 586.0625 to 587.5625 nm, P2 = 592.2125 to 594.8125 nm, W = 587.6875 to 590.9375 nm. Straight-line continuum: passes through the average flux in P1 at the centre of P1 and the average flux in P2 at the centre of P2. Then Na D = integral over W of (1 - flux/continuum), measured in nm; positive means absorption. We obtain 0.248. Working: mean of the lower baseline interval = 12.3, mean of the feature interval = 11.4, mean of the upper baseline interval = 12.4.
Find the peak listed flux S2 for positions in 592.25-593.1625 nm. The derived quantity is 12.5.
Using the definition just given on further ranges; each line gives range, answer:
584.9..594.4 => 12.9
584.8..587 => 12.4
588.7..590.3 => 11.7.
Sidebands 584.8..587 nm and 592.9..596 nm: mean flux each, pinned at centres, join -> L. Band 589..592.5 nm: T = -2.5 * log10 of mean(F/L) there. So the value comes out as 0.05 mag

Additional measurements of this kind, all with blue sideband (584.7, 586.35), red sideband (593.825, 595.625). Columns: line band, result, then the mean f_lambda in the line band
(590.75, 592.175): -0.01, 12.4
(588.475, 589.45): 0.21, 10.1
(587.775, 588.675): 0.00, 12.2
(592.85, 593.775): -0.01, 12.3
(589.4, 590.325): 0.11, 11.1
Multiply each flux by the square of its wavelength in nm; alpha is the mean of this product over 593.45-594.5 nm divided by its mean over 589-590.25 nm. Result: 1.2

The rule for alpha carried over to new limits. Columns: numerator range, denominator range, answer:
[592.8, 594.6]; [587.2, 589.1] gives 1.06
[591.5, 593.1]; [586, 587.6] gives 1.02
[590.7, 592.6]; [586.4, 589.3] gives 1.06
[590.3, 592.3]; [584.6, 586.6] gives 1.04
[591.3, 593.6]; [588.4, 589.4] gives 1.22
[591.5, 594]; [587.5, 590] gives 1.12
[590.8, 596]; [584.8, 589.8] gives 1.07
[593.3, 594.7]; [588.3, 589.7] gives 1.22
